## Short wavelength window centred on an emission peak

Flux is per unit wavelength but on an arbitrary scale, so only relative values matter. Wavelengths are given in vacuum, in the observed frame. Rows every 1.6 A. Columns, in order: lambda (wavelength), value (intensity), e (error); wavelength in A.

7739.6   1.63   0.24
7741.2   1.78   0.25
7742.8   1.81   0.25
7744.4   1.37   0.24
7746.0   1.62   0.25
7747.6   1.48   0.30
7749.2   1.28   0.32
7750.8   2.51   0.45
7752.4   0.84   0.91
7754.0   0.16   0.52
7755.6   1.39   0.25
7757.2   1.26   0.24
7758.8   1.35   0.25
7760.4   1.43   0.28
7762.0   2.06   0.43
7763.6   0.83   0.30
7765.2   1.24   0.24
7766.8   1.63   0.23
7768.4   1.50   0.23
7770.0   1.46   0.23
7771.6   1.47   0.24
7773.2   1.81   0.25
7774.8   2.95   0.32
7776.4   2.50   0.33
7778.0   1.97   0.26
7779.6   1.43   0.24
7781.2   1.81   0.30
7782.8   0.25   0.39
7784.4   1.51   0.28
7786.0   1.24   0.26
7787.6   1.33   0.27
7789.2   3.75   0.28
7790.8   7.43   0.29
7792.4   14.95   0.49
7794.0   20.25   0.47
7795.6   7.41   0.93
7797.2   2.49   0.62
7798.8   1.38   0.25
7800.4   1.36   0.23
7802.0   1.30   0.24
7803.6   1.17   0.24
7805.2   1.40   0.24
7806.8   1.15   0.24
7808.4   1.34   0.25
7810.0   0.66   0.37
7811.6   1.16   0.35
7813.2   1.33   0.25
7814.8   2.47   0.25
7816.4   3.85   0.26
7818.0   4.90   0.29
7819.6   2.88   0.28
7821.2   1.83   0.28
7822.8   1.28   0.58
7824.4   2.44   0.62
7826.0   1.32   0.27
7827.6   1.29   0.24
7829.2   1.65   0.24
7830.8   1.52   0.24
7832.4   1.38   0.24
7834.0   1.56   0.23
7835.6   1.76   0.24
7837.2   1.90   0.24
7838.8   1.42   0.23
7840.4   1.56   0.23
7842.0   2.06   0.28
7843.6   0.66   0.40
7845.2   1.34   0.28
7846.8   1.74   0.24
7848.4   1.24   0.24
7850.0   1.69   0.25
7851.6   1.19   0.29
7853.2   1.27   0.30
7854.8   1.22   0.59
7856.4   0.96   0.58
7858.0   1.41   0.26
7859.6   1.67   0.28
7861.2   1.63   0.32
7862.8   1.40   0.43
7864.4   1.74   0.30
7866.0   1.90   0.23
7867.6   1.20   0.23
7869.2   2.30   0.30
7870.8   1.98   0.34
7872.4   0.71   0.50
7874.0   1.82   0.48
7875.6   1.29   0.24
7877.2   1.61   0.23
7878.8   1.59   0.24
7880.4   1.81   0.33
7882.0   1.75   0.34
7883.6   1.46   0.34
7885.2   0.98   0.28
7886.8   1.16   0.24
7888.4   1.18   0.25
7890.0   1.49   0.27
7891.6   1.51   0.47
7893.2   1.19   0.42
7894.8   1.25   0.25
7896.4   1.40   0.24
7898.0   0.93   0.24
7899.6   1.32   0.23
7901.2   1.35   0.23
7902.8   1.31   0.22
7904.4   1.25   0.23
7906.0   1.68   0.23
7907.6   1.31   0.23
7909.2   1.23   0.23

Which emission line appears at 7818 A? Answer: [N II]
